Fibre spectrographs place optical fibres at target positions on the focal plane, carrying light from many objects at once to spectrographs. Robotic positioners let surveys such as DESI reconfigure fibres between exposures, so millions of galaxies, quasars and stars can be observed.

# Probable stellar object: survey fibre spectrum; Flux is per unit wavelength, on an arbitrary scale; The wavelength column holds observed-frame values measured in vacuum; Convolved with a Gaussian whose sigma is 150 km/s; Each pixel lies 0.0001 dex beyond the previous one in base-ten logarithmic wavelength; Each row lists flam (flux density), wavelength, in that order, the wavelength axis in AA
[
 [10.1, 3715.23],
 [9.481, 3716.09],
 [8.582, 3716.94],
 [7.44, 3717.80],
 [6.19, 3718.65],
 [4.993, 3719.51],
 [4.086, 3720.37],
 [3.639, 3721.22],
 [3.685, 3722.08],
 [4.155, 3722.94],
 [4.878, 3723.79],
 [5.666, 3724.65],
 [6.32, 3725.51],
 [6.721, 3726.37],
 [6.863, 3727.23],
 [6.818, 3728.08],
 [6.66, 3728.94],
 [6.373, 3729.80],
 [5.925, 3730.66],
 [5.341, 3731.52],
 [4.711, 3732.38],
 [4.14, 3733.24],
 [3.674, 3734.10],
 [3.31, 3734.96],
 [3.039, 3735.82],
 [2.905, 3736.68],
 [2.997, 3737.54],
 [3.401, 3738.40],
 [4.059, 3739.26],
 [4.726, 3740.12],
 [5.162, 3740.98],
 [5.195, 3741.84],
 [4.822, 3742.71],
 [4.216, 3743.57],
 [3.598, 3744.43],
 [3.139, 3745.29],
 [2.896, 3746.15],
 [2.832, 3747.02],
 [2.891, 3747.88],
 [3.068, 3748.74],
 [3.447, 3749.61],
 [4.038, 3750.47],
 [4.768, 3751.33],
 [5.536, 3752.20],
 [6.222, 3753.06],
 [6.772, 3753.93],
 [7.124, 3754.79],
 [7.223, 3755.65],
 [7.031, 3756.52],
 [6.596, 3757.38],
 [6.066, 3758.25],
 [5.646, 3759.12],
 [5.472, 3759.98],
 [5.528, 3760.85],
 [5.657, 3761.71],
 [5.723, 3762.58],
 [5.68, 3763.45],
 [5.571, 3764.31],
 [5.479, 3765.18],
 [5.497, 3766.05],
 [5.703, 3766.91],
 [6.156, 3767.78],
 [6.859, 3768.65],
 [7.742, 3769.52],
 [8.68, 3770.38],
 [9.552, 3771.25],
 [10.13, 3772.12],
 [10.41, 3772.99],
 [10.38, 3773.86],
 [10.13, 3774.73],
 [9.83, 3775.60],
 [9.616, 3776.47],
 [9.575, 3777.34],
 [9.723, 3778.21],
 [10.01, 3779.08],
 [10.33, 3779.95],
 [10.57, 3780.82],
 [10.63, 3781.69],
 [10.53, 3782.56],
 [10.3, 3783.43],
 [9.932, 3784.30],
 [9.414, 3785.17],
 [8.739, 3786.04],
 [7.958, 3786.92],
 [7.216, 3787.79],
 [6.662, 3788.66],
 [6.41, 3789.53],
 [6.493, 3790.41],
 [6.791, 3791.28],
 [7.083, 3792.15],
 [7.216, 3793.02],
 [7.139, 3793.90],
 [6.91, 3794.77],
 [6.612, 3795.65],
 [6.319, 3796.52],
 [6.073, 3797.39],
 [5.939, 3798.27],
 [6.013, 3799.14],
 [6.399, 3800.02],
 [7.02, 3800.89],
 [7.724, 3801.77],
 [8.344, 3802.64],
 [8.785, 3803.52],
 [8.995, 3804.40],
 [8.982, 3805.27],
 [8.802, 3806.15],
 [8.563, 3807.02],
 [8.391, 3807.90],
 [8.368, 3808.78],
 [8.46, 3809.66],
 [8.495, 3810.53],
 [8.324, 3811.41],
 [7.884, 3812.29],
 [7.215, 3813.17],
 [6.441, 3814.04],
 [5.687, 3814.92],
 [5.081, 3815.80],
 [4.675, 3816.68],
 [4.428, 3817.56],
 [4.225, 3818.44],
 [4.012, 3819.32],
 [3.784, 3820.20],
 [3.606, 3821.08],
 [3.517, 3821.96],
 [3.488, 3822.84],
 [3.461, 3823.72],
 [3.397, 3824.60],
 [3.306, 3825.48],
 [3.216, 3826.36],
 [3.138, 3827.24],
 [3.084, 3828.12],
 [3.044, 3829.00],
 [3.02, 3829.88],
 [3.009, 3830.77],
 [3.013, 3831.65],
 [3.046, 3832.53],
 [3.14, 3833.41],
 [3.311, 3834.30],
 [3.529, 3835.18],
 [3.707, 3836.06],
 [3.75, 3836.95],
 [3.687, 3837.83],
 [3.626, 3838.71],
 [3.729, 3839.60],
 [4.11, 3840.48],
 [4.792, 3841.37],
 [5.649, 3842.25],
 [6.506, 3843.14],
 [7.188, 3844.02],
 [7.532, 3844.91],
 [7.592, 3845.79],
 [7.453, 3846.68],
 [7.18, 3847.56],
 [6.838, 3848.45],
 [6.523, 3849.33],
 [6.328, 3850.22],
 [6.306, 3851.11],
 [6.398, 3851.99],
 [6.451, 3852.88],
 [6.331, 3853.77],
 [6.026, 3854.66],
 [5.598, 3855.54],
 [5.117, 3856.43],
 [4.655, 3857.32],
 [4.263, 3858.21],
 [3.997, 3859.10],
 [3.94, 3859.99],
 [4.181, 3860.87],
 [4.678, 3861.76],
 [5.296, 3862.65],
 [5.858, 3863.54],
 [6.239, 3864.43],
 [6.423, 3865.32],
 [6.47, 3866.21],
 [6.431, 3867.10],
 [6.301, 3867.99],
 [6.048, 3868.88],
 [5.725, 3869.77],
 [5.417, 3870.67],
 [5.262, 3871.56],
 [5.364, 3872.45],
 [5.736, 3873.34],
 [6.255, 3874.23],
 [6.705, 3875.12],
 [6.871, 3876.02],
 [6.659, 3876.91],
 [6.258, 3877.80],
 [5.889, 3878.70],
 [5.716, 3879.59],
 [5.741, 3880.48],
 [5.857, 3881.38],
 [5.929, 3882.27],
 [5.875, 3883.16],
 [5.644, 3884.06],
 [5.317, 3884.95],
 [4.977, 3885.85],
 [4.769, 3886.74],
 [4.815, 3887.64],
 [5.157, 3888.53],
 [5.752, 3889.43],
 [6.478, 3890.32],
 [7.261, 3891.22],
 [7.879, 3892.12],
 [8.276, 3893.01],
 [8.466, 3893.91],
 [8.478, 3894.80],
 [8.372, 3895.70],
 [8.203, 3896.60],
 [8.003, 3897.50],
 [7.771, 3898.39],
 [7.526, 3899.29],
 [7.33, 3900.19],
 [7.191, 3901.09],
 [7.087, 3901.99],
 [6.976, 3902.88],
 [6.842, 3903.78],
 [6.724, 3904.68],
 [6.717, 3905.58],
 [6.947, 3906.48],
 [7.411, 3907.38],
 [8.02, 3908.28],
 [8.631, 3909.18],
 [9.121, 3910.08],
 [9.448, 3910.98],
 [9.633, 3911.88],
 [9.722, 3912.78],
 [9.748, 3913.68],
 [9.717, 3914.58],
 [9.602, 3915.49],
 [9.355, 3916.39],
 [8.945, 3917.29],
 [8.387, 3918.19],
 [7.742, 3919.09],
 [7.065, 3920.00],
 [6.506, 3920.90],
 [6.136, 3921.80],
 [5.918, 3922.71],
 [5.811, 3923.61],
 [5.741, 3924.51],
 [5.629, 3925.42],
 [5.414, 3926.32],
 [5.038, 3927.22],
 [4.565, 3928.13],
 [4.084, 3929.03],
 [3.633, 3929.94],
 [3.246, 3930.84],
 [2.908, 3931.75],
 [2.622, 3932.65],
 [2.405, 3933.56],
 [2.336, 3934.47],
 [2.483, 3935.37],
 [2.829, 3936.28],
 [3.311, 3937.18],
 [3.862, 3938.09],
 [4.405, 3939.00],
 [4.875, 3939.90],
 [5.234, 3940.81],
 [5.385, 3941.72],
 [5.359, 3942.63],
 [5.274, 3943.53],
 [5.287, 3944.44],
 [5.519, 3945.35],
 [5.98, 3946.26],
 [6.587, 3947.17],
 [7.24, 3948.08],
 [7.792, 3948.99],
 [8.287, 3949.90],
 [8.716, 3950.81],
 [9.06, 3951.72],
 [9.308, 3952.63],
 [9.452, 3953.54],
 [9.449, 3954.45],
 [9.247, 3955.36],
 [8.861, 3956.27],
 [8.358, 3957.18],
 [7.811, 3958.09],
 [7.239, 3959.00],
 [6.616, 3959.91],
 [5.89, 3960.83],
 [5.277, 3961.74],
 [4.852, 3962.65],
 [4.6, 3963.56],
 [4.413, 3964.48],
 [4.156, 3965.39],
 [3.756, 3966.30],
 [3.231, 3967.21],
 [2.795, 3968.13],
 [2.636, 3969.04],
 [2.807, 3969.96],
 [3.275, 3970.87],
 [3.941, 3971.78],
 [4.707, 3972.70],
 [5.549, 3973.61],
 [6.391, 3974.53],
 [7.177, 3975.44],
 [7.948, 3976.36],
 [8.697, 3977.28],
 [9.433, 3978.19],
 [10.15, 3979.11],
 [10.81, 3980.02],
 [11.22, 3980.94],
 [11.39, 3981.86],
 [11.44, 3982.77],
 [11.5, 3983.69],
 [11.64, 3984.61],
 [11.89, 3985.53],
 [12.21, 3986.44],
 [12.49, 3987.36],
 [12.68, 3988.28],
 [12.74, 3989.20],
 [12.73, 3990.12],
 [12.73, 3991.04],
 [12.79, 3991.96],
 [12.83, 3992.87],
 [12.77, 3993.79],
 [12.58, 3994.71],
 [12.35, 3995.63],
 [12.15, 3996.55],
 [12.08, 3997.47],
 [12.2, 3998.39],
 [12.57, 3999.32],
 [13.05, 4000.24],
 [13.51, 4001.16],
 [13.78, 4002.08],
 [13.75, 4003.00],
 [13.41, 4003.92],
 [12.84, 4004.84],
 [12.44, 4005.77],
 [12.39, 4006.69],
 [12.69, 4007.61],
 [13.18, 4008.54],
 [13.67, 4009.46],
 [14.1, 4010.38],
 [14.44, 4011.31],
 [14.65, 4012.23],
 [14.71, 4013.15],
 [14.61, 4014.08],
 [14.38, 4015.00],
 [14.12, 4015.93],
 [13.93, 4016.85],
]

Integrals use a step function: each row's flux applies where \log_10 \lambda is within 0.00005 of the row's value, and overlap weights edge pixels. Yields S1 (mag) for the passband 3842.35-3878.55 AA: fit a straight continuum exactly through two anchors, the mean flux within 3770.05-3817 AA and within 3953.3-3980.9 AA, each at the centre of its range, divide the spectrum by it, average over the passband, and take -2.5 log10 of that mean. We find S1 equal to 0.240 mag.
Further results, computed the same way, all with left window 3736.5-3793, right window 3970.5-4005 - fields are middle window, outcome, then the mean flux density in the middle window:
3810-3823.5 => 0.39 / 5.38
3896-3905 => 0.25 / 7.39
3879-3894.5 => 0.42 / 6.14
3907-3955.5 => 0.46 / 6.45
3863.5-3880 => 0.39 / 6.09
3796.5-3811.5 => -0.05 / 7.81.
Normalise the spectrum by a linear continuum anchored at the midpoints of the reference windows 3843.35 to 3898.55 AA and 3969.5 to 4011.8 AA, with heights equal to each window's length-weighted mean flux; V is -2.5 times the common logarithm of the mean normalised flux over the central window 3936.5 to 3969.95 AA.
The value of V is 0.50 mag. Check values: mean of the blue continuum 6.2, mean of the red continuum 11.1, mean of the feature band 6.05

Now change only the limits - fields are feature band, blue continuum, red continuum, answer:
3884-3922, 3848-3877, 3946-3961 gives -0.12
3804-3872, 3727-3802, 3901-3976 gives 0.18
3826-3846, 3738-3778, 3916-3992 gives 0.47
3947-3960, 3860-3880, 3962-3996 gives -0.05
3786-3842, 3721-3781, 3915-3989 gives 0.10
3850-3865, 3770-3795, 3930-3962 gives 0.37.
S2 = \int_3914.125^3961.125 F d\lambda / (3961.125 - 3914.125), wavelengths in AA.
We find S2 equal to 6.2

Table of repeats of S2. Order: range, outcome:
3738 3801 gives 6.78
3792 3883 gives 5.69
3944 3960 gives 7.85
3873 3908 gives 6.67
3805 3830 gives 5.46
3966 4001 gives 9.63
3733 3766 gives 4.74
